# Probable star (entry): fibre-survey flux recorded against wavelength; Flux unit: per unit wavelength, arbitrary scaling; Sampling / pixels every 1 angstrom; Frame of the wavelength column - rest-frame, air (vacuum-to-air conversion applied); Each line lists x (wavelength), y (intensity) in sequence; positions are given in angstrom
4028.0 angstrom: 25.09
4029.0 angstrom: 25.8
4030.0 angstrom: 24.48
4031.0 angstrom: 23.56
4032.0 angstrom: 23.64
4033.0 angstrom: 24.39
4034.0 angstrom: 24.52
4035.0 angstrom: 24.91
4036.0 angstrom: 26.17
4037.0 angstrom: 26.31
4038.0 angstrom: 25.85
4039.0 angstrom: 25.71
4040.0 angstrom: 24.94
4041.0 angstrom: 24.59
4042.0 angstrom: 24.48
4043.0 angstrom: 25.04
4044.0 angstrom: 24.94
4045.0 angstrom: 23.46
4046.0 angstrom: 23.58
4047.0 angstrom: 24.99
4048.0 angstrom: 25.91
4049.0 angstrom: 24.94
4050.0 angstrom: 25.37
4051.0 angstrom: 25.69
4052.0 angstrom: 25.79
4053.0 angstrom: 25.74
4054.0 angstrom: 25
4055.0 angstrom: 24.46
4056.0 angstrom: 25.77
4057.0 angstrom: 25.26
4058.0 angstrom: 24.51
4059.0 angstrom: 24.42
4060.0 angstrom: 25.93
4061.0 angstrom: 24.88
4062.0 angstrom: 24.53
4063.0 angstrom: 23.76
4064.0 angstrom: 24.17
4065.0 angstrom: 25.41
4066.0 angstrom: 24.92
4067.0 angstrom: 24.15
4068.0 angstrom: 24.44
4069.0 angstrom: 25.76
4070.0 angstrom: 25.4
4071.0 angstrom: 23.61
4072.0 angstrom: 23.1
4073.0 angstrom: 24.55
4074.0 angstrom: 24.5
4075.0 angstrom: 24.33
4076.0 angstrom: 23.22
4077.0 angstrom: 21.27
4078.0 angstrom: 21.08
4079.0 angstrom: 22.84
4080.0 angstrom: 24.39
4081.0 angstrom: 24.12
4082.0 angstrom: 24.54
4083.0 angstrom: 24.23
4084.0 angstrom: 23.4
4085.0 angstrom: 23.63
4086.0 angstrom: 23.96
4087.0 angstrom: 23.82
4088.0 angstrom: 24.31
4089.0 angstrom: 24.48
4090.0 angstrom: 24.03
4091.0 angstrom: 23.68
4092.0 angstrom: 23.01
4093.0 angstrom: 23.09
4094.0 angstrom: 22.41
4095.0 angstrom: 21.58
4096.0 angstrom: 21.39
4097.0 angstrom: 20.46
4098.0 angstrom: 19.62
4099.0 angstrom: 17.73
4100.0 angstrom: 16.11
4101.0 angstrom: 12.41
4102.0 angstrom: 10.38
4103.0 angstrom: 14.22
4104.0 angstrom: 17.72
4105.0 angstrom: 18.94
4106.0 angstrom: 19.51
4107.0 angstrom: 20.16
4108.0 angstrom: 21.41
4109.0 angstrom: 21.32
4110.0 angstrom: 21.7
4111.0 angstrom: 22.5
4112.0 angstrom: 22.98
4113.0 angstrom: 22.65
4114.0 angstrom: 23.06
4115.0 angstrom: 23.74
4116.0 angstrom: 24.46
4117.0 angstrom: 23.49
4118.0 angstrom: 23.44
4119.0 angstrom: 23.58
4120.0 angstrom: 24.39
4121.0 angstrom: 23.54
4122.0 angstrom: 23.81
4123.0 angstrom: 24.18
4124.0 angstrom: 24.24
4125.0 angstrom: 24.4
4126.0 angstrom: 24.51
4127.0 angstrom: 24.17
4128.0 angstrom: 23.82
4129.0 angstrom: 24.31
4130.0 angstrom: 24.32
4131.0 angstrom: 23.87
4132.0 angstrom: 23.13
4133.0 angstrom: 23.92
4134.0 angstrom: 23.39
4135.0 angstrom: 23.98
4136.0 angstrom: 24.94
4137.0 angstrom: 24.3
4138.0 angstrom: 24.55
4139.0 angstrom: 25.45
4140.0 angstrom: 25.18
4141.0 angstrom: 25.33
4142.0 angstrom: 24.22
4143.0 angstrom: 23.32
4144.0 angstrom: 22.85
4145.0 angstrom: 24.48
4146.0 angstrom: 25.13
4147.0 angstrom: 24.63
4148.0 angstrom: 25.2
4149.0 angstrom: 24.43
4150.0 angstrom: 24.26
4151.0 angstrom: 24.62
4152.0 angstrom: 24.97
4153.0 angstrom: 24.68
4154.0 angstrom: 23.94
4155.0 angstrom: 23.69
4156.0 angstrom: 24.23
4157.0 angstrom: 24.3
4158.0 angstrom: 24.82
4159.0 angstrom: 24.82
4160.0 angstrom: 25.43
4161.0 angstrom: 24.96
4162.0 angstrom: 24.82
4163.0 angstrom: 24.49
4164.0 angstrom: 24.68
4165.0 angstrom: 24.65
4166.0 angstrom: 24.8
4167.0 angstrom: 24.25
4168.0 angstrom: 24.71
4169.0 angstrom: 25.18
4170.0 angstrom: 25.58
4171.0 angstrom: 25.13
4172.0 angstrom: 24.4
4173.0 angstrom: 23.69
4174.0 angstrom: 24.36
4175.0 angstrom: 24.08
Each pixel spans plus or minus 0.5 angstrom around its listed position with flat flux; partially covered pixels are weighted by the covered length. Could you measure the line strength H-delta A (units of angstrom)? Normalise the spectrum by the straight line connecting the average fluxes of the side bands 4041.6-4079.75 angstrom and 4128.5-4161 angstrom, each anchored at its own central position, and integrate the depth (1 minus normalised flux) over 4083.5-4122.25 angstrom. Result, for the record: 4.8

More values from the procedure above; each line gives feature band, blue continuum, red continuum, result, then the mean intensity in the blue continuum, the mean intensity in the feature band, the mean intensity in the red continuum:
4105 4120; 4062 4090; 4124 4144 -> 1.1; 24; 22.4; 24.2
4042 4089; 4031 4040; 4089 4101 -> -2.9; 25.1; 24.4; 21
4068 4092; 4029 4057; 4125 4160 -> 0.9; 25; 23.8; 24.4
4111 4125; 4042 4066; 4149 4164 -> 0.6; 24.9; 23.6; 24.6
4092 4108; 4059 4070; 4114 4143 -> 3.8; 24.8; 18.6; 24.1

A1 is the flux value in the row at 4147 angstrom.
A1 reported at 24.63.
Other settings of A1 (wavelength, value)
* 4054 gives 25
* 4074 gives 24.5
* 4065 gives 25.41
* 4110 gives 21.7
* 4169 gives 25.18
